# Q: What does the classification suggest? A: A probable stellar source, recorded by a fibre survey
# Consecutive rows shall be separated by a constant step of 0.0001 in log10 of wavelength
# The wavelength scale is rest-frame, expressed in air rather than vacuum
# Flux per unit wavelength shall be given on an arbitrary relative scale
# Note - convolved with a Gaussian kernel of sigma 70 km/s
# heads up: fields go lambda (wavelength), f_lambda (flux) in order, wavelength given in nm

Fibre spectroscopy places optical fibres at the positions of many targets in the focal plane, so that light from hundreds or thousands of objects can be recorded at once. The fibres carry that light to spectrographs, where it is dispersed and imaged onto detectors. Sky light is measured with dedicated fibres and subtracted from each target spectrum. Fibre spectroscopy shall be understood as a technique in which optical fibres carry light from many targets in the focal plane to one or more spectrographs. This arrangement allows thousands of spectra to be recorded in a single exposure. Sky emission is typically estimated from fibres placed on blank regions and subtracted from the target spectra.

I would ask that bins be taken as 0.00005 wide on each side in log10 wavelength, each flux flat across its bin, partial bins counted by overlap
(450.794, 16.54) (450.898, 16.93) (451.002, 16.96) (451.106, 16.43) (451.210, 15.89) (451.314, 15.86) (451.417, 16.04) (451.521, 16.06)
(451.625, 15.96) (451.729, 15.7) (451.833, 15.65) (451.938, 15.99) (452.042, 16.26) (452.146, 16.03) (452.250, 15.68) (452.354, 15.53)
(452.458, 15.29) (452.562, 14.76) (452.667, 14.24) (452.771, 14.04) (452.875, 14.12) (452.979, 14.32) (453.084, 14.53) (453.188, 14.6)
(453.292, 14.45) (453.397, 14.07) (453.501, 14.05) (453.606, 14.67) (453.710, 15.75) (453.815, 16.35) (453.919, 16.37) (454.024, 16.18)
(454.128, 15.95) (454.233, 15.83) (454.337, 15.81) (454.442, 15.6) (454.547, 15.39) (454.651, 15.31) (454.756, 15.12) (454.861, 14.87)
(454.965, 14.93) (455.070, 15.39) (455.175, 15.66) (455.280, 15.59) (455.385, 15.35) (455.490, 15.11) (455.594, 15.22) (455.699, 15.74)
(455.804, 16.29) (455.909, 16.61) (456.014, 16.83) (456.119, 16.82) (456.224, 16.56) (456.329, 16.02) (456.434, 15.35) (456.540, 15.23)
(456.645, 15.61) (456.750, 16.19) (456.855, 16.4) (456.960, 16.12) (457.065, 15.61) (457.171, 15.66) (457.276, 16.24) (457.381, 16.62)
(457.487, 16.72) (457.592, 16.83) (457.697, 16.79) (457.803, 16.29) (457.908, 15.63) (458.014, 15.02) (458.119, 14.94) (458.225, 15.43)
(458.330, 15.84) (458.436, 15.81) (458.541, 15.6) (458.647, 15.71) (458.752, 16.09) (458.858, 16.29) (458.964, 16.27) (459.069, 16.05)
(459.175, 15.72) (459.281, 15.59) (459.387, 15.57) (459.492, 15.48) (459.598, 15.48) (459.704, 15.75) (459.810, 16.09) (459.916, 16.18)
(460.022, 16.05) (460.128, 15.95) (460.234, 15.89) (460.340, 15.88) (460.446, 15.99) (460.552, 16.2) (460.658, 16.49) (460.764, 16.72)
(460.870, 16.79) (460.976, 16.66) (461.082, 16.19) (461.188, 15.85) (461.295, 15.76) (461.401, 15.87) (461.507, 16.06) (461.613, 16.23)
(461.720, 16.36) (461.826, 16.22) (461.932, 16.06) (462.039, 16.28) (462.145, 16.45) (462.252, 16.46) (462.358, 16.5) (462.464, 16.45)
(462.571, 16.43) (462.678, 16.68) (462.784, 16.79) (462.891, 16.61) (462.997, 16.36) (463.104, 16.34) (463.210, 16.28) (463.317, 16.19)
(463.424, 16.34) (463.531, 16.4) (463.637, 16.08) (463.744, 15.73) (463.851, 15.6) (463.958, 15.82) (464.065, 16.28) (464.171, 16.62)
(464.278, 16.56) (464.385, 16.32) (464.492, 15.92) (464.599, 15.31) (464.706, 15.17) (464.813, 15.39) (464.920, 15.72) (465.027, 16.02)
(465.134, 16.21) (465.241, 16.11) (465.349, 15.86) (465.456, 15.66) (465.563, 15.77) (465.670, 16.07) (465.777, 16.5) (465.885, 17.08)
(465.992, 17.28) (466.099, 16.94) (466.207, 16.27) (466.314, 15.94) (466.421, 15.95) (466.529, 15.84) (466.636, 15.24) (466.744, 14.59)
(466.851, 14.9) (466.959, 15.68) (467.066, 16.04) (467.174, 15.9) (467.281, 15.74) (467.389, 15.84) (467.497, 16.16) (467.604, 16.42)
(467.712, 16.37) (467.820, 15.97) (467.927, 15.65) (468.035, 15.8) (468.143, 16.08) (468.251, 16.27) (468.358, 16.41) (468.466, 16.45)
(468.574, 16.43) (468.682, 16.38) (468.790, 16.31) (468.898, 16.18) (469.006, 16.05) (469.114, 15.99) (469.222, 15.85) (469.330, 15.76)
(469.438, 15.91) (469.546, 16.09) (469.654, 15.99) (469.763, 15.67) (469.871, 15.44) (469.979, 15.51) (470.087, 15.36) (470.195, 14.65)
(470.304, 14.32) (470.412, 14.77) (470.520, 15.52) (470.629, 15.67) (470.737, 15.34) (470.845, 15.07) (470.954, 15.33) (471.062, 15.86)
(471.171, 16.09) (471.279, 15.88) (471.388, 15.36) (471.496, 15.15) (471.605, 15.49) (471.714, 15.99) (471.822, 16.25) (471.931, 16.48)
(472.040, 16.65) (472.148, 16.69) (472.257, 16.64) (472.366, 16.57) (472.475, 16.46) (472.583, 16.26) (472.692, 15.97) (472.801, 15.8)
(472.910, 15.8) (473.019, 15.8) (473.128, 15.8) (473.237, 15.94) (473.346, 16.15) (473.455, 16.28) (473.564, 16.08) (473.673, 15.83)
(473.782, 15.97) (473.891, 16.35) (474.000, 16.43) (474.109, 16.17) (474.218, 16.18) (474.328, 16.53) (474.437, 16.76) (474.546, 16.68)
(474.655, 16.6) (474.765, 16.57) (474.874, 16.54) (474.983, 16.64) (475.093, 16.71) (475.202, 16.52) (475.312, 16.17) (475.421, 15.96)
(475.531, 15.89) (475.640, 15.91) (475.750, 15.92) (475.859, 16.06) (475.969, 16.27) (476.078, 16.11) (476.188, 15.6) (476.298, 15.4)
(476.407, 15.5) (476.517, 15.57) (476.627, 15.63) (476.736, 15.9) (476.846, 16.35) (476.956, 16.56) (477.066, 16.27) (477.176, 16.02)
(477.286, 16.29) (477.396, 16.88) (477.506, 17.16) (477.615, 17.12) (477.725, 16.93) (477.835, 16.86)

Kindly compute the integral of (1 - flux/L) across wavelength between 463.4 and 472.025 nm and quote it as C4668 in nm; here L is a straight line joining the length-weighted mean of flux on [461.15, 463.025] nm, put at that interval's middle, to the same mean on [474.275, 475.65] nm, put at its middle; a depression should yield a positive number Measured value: 0.25 nm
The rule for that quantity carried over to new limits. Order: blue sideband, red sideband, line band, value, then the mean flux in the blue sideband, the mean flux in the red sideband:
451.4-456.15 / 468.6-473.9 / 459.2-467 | -0.216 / 15.4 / 15.9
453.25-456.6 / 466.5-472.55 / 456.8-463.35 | -0.185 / 15.6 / 15.8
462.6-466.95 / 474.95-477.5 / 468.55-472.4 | 0.071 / 16.1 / 16.1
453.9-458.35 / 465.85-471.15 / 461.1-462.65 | -0.037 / 15.8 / 15.8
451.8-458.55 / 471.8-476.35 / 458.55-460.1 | -0.015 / 15.6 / 16.2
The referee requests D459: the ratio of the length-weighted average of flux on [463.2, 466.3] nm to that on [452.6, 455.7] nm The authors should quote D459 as 1.06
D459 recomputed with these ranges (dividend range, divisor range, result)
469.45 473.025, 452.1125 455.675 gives 1.04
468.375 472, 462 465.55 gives 0.97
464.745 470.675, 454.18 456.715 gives 1.01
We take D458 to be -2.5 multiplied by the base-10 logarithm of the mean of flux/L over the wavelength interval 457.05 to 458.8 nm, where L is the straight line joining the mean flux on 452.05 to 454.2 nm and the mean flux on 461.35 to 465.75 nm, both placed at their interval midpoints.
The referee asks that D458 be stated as -0.03 mag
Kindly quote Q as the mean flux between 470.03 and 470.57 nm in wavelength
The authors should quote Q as 14.9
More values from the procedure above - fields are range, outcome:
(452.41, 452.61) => 15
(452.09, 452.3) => 15.9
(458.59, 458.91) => 16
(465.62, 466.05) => 16.7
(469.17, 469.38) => 15.8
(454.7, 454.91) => 15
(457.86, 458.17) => 15.2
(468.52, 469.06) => 16.3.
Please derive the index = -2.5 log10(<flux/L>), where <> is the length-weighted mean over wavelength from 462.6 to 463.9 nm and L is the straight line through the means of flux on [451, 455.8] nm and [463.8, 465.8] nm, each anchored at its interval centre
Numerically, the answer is -0.03 mag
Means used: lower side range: 15.4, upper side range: 15.9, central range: 16.3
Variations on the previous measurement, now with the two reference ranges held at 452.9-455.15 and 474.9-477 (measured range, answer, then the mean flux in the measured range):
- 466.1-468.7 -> -0.02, 15.9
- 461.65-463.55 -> -0.06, 16.4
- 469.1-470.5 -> 0.02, 15.5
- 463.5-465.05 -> -0.02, 15.9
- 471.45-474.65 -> -0.02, 16.2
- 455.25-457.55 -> -0.05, 16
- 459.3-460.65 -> -0.03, 15.9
